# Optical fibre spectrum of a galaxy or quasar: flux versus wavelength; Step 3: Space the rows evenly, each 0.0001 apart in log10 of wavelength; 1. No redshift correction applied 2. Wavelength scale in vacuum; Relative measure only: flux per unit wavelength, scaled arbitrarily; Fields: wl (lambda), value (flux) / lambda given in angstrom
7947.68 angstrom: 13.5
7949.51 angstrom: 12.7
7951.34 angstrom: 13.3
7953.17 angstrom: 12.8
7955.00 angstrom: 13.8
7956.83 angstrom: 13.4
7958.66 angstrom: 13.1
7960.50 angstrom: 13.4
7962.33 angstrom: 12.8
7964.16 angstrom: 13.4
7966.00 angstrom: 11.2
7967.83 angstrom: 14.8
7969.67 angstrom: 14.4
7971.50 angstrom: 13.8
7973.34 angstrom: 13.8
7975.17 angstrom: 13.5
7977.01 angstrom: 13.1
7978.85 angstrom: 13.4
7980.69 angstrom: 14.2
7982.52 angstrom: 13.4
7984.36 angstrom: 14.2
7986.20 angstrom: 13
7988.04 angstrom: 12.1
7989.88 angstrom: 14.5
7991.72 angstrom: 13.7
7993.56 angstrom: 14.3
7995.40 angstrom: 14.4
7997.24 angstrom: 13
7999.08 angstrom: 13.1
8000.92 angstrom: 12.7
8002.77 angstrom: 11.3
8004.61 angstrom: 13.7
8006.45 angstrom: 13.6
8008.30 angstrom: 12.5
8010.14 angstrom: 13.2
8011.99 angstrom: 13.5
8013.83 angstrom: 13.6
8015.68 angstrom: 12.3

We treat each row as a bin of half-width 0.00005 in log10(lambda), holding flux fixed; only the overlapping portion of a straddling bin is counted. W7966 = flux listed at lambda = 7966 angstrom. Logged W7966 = 11.2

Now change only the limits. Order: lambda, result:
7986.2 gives 13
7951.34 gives 13.3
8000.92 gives 12.7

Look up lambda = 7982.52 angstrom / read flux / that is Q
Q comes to 13.4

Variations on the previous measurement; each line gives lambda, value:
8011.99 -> 13.5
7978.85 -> 13.4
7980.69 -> 14.2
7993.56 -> 14.3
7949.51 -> 12.7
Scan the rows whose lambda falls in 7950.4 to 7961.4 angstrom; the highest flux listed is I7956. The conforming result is 13.8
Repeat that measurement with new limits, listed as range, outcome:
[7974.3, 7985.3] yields 14.2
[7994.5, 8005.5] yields 14.4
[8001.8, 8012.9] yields 13.7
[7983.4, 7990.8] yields 14.5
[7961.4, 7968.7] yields 14.8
